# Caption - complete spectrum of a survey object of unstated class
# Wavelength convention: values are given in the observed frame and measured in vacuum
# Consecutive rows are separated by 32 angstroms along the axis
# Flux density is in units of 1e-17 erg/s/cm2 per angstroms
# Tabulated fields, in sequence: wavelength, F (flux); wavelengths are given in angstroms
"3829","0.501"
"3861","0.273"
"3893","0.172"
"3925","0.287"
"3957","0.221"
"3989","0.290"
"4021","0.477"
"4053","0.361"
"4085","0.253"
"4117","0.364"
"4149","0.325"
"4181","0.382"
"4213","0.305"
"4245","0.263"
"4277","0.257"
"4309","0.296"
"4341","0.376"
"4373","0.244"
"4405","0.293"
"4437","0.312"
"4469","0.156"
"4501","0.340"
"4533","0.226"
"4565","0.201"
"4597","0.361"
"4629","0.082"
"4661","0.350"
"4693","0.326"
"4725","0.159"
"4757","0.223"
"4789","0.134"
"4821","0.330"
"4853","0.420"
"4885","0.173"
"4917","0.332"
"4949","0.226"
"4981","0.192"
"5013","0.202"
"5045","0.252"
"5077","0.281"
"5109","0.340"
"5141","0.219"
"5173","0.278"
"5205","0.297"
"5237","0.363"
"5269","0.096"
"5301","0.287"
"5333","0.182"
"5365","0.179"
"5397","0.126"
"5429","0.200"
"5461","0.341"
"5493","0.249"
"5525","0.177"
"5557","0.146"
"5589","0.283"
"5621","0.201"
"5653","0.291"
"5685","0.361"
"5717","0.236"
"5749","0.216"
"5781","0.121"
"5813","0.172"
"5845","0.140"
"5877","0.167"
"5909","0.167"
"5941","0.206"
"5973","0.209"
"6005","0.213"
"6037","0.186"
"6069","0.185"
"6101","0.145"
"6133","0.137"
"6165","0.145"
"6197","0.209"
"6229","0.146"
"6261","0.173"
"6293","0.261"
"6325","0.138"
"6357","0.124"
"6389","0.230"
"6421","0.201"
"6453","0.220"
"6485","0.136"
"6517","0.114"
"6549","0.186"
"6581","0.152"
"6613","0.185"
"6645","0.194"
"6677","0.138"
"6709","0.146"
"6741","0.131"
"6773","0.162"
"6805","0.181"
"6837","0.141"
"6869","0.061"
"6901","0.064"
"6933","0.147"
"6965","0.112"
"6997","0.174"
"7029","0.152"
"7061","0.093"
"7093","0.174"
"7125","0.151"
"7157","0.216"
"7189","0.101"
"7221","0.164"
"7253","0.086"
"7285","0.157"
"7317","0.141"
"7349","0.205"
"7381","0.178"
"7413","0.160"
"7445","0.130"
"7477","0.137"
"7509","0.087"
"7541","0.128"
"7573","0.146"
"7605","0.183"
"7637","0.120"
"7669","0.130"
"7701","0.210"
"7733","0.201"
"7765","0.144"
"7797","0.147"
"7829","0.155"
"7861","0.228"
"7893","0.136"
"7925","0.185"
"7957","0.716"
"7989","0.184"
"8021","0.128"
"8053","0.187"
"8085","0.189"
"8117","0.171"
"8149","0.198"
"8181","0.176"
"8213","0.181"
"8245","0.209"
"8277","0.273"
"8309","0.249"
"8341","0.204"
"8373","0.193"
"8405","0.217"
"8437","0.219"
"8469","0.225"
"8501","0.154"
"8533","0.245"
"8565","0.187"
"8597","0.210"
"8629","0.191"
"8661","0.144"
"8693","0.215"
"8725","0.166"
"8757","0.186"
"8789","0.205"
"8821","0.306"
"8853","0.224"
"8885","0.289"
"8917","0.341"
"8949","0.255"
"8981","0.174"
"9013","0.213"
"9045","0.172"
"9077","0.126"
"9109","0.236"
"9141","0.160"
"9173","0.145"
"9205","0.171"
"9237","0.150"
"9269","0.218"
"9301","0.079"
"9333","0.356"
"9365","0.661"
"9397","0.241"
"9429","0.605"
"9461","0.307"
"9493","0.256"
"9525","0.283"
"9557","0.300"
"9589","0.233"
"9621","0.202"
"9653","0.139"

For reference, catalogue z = 1.13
